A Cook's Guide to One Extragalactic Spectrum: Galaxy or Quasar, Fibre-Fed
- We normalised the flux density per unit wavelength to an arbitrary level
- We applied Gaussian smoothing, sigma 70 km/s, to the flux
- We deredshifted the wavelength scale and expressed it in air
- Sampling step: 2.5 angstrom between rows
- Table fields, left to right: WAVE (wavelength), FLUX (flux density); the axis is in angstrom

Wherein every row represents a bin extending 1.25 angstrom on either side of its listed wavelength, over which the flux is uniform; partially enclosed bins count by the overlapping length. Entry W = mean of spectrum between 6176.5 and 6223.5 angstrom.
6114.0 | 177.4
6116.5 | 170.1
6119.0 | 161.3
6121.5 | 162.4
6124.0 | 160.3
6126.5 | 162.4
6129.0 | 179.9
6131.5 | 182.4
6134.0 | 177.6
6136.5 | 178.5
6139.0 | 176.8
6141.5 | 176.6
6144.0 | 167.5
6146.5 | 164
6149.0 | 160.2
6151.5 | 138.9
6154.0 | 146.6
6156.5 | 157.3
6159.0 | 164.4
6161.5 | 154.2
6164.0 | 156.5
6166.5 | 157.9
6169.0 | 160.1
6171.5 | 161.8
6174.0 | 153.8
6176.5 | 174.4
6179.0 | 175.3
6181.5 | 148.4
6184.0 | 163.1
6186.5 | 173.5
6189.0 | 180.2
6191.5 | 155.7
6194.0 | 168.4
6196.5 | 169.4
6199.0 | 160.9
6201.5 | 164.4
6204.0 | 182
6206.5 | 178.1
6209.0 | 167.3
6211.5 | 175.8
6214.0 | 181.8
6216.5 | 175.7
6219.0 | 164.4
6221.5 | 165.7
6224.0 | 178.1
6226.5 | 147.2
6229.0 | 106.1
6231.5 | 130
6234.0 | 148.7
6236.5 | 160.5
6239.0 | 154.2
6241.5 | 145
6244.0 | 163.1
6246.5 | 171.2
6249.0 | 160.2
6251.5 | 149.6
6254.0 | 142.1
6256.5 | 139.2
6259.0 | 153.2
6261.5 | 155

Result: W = 170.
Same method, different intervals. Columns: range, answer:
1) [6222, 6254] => 151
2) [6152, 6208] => 164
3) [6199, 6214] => 173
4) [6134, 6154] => 166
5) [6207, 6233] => 160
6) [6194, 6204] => 167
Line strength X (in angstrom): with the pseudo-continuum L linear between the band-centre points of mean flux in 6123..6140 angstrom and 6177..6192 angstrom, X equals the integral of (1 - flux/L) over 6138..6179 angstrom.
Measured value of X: 2.27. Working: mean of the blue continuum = 174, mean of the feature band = 161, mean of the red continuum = 167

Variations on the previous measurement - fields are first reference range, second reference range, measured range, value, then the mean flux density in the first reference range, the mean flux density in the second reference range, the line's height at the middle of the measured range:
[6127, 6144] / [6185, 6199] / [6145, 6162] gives 1.9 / 177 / 169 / 174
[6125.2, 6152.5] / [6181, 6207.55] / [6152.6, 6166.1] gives 1.1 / 170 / 168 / 169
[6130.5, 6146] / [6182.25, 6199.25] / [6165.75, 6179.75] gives 0.5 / 176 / 167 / 170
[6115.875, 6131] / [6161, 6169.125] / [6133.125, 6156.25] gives -0.4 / 167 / 157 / 162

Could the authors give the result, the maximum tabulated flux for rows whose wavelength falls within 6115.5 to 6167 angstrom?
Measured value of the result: 182.4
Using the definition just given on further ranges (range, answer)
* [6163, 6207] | 182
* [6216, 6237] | 178.1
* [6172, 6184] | 175.3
